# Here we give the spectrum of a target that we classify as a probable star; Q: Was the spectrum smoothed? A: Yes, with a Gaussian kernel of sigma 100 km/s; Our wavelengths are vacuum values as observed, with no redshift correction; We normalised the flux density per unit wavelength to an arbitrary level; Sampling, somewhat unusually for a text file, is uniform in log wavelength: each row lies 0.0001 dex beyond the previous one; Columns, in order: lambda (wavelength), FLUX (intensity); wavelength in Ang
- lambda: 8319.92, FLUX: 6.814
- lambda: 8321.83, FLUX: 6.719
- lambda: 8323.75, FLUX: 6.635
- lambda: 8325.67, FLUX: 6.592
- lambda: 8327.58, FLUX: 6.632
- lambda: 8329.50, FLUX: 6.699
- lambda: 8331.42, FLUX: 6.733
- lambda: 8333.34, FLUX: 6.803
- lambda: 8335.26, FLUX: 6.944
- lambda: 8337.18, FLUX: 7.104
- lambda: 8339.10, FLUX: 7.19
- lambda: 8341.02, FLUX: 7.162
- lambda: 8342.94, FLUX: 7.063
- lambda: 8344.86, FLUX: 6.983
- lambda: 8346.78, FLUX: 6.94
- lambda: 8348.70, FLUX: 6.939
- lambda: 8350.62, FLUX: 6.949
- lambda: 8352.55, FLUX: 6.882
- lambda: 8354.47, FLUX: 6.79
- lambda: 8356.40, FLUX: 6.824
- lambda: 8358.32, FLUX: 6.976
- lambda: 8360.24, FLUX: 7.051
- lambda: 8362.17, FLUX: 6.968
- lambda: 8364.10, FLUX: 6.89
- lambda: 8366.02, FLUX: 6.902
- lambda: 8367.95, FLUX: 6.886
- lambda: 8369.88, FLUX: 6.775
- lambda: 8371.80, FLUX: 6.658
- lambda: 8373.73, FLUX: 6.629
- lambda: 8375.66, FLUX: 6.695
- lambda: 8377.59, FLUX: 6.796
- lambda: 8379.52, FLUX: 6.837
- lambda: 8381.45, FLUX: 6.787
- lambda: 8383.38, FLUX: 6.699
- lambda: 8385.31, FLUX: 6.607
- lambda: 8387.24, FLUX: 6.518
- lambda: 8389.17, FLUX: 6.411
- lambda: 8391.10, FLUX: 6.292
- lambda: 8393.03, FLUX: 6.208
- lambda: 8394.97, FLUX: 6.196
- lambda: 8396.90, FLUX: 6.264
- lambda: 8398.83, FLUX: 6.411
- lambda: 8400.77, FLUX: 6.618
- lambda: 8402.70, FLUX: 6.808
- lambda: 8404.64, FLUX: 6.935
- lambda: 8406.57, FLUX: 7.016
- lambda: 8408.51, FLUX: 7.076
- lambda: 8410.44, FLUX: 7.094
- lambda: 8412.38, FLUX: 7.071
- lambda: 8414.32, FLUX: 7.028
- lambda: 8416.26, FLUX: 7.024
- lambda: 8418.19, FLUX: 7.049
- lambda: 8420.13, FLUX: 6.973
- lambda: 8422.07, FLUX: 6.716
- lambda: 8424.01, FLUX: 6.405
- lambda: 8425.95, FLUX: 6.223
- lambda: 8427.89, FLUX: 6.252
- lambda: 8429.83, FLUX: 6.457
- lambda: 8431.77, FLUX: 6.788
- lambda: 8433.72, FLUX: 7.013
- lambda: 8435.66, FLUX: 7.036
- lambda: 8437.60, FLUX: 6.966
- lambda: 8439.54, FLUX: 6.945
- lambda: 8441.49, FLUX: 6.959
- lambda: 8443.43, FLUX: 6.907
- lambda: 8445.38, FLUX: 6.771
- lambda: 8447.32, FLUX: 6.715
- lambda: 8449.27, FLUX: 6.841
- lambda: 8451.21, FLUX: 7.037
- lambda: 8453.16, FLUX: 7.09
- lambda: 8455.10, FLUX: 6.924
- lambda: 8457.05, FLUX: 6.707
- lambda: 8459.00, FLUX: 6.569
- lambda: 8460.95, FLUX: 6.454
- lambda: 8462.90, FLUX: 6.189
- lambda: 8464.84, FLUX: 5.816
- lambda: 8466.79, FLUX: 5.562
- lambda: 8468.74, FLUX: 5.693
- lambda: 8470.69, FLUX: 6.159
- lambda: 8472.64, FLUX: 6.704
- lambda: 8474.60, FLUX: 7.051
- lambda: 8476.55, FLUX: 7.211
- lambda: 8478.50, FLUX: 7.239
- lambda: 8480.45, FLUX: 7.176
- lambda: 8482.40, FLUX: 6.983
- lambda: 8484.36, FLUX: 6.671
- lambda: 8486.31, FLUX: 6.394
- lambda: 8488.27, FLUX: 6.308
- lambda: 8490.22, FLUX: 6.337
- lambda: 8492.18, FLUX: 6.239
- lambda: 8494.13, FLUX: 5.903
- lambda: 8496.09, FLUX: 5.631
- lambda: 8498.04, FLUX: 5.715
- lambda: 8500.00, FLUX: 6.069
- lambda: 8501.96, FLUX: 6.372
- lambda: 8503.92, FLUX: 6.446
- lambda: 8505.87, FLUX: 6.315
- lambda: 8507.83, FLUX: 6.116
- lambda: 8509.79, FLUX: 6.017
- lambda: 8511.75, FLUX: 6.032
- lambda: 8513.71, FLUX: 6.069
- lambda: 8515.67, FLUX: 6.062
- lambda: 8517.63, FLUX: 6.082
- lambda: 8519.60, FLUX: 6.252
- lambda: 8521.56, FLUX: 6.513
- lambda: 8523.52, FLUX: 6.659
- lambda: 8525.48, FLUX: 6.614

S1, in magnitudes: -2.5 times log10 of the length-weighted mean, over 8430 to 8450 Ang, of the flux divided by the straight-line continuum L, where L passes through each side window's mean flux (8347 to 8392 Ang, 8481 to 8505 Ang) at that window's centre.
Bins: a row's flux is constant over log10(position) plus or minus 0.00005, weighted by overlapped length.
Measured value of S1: -0.063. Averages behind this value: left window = 6.78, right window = 6.27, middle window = 6.87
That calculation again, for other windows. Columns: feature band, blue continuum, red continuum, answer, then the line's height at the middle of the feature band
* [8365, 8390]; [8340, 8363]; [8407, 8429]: 0.031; 6.9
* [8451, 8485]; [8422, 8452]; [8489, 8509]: -0.030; 6.43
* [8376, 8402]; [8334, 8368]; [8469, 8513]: 0.048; 6.81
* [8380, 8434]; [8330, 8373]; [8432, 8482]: 0.022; 6.81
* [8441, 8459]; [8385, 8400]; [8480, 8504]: -0.089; 6.32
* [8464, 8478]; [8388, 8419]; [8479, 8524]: 0.012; 6.42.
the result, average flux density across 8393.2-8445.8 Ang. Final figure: 6.77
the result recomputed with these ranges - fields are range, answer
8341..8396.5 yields 6.76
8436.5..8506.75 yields 6.53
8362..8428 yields 6.71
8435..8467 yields 6.7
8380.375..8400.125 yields 6.44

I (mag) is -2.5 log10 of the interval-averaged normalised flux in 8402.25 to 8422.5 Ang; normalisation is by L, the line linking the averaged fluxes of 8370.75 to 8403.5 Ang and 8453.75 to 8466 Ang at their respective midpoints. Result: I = -0.08 mag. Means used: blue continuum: 6.56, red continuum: 6.45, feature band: 6.99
